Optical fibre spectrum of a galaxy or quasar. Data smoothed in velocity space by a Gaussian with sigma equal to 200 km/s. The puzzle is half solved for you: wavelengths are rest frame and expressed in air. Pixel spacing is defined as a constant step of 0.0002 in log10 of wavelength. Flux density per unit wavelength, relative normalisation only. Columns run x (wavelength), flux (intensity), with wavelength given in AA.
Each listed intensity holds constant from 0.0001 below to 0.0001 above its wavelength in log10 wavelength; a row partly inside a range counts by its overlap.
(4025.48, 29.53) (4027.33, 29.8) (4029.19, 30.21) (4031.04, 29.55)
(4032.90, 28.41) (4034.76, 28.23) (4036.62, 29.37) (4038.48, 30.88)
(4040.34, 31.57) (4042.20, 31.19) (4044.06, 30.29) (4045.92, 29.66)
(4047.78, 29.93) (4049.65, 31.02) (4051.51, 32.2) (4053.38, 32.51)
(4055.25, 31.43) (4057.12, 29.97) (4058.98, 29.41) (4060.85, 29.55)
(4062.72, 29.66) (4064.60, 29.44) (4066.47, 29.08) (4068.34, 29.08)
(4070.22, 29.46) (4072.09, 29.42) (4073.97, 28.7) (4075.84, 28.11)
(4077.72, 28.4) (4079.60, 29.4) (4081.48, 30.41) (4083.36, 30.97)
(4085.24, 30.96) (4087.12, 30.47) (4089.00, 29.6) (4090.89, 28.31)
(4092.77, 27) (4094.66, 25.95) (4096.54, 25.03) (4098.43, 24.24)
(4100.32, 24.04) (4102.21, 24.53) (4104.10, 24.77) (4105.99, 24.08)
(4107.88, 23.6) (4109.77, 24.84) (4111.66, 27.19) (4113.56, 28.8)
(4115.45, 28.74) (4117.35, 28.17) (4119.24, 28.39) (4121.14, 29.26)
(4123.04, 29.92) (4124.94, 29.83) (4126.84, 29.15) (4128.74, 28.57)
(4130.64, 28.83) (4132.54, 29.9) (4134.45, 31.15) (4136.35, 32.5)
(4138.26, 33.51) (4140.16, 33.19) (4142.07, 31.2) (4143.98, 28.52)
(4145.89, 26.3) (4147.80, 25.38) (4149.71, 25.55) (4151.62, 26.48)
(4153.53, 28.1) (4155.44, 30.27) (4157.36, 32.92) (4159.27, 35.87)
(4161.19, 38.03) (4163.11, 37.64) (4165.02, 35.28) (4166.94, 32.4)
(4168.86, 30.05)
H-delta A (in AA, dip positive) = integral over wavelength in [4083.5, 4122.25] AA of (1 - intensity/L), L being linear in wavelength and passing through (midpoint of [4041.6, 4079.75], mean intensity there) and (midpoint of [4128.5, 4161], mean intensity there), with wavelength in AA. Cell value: 3.9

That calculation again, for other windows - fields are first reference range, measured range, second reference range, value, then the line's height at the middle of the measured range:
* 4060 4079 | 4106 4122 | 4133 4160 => 1.3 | 29.6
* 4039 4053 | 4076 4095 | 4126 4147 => 0.9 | 30.6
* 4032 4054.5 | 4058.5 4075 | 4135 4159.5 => 0.5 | 30.3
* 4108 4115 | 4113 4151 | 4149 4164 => -0.4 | 29.1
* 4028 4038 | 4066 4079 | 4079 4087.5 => 0.6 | 30.2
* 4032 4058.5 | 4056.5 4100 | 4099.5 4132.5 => 0.4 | 29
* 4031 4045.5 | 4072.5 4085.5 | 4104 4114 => -1.0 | 27.4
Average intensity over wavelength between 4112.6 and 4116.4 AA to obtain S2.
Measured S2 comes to 28.7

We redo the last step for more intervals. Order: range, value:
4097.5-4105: 24.4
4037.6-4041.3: 31.2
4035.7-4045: 30.7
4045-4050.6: 30.2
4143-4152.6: 26.5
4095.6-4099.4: 24.6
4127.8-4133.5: 29.1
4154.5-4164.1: 35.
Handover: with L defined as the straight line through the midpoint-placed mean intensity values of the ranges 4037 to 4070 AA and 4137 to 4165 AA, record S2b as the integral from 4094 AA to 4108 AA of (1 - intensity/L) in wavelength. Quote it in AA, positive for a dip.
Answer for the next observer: 2.8 AA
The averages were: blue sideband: 30.4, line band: 24.6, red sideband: 31.1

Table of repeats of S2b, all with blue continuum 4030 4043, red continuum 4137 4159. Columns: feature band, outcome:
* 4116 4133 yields 0.3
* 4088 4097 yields 0.7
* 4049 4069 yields -0.3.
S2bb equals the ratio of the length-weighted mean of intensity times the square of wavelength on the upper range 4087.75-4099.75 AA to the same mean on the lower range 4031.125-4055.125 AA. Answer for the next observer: 0.9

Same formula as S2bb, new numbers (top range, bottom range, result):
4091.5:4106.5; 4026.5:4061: 0.85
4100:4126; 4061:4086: 0.93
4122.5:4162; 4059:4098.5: 1.08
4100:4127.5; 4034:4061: 0.92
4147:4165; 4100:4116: 1.26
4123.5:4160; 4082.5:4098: 1.08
